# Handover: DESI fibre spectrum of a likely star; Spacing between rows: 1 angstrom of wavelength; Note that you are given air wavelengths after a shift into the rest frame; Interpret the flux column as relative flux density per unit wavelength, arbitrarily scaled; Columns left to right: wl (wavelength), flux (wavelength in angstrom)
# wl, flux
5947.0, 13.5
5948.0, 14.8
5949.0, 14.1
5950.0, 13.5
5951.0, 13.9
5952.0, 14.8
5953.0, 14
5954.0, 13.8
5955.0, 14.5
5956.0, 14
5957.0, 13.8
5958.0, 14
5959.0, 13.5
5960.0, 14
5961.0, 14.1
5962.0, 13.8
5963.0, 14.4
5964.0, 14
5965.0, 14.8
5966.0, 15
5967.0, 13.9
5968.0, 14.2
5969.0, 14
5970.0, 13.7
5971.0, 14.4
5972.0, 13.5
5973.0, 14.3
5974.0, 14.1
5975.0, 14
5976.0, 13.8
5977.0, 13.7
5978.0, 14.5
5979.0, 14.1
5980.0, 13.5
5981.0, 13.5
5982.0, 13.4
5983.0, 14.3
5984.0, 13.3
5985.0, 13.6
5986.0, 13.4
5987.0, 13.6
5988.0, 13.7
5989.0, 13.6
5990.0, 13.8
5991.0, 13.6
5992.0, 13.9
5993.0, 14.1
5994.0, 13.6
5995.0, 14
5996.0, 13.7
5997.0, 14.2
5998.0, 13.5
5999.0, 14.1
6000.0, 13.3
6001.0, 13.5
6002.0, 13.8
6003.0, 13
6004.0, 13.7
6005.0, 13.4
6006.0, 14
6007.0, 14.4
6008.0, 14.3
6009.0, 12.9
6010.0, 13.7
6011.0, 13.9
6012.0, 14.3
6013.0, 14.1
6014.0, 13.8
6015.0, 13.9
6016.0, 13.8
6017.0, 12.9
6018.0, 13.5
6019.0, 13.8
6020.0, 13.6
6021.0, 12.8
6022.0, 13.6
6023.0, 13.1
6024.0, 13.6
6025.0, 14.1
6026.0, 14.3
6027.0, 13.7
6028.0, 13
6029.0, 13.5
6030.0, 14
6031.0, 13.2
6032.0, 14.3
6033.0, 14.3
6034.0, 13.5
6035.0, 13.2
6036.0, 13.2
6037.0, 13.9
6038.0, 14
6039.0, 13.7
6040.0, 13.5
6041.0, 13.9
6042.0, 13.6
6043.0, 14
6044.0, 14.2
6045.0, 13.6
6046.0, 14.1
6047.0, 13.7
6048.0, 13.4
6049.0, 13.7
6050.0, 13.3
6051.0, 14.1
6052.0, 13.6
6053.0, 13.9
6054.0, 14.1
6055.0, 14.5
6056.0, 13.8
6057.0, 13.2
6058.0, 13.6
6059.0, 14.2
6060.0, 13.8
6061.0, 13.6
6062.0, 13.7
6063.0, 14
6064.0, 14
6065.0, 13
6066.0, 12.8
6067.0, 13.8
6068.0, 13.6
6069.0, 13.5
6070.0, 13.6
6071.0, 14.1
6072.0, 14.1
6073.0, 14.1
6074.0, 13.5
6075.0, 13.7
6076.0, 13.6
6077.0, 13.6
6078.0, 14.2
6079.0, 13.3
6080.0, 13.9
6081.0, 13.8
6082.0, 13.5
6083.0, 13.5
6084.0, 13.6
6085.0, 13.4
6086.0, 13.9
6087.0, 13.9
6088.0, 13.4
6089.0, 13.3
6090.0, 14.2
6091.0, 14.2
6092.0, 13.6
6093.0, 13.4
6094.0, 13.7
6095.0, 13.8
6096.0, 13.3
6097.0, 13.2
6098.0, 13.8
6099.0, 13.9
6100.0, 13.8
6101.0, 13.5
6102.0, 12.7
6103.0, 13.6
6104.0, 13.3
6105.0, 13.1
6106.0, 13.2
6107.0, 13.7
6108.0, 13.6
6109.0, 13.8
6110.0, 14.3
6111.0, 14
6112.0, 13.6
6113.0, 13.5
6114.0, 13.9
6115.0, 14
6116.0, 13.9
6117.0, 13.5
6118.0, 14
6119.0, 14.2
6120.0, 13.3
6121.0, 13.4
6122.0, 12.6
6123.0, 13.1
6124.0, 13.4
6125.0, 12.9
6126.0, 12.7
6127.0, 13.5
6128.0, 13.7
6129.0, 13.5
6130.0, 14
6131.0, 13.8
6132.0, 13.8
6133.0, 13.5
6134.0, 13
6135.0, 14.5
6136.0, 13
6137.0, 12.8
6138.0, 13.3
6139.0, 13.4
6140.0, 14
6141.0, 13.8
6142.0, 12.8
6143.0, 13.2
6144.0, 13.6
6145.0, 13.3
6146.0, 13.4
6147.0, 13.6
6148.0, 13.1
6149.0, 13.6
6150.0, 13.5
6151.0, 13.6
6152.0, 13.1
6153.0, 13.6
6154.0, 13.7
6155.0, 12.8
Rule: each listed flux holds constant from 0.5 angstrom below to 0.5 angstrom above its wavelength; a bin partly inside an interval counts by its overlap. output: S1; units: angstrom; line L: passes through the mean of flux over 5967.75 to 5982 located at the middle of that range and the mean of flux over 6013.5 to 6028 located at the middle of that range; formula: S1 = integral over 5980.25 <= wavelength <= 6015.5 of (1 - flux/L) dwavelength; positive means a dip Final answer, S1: 0.04 angstrom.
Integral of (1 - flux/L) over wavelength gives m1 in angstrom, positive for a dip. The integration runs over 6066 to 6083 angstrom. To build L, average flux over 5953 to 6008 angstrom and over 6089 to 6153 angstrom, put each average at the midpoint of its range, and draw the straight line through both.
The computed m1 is -0.1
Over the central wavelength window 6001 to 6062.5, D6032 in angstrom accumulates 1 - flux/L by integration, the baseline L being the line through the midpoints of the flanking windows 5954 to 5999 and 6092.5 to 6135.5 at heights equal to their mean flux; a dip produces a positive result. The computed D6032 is 0.2 angstrom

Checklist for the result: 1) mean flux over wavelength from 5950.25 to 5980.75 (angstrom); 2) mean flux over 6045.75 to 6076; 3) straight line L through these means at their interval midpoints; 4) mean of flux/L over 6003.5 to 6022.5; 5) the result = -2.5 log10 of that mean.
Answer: 0.015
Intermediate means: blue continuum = 14.1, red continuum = 13.7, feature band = 13.7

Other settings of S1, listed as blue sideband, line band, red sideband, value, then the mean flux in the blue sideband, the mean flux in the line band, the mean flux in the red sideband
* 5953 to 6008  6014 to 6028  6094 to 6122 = 0.2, 13.9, 13.6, 13.6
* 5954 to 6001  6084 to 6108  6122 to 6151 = 0.0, 13.9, 13.6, 13.4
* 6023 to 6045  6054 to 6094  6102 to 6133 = -0.2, 13.7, 13.7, 13.5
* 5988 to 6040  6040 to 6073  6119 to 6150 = -0.4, 13.7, 13.8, 13.4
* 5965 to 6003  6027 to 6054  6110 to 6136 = 0.0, 13.8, 13.7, 13.6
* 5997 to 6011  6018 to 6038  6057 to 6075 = 0.1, 13.7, 13.6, 13.7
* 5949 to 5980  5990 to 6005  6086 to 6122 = 0.3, 14.1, 13.7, 13.6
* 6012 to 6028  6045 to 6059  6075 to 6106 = -0.2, 13.6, 13.8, 13.6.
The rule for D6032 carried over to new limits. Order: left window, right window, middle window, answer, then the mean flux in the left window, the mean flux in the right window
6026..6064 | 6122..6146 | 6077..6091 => -0.10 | 13.8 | 13.4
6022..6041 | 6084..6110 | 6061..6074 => -0.05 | 13.7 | 13.6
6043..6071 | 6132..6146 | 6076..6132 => -0.18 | 13.7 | 13.4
